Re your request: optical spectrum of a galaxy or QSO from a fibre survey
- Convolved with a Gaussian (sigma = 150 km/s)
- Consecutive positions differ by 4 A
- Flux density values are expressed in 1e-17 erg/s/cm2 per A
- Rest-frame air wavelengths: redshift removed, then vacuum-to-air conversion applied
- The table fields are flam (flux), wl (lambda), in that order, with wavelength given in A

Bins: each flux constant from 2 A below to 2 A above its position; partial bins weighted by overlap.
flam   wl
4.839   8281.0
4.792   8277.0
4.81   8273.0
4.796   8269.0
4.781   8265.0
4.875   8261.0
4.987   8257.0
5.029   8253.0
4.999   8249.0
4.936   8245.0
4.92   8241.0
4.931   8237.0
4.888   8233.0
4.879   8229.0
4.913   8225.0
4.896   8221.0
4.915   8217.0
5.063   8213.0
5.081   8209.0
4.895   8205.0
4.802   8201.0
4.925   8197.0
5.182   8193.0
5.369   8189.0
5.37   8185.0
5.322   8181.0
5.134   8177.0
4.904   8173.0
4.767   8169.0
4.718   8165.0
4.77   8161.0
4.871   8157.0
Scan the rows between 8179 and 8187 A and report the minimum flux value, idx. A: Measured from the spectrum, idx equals 5.322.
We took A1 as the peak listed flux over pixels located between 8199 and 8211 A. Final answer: 5.081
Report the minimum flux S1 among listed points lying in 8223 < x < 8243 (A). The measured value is 4.879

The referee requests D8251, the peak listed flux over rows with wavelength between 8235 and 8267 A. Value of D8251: 5.029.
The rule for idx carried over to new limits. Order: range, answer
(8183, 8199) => 4.925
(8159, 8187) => 4.718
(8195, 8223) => 4.802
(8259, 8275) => 4.781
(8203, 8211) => 4.895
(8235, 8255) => 4.92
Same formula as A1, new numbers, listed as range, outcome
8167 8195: 5.37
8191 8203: 5.182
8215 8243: 4.931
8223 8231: 4.913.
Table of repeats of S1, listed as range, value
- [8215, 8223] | 4.896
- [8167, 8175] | 4.767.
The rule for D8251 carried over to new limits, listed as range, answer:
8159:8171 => 4.77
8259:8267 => 4.875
